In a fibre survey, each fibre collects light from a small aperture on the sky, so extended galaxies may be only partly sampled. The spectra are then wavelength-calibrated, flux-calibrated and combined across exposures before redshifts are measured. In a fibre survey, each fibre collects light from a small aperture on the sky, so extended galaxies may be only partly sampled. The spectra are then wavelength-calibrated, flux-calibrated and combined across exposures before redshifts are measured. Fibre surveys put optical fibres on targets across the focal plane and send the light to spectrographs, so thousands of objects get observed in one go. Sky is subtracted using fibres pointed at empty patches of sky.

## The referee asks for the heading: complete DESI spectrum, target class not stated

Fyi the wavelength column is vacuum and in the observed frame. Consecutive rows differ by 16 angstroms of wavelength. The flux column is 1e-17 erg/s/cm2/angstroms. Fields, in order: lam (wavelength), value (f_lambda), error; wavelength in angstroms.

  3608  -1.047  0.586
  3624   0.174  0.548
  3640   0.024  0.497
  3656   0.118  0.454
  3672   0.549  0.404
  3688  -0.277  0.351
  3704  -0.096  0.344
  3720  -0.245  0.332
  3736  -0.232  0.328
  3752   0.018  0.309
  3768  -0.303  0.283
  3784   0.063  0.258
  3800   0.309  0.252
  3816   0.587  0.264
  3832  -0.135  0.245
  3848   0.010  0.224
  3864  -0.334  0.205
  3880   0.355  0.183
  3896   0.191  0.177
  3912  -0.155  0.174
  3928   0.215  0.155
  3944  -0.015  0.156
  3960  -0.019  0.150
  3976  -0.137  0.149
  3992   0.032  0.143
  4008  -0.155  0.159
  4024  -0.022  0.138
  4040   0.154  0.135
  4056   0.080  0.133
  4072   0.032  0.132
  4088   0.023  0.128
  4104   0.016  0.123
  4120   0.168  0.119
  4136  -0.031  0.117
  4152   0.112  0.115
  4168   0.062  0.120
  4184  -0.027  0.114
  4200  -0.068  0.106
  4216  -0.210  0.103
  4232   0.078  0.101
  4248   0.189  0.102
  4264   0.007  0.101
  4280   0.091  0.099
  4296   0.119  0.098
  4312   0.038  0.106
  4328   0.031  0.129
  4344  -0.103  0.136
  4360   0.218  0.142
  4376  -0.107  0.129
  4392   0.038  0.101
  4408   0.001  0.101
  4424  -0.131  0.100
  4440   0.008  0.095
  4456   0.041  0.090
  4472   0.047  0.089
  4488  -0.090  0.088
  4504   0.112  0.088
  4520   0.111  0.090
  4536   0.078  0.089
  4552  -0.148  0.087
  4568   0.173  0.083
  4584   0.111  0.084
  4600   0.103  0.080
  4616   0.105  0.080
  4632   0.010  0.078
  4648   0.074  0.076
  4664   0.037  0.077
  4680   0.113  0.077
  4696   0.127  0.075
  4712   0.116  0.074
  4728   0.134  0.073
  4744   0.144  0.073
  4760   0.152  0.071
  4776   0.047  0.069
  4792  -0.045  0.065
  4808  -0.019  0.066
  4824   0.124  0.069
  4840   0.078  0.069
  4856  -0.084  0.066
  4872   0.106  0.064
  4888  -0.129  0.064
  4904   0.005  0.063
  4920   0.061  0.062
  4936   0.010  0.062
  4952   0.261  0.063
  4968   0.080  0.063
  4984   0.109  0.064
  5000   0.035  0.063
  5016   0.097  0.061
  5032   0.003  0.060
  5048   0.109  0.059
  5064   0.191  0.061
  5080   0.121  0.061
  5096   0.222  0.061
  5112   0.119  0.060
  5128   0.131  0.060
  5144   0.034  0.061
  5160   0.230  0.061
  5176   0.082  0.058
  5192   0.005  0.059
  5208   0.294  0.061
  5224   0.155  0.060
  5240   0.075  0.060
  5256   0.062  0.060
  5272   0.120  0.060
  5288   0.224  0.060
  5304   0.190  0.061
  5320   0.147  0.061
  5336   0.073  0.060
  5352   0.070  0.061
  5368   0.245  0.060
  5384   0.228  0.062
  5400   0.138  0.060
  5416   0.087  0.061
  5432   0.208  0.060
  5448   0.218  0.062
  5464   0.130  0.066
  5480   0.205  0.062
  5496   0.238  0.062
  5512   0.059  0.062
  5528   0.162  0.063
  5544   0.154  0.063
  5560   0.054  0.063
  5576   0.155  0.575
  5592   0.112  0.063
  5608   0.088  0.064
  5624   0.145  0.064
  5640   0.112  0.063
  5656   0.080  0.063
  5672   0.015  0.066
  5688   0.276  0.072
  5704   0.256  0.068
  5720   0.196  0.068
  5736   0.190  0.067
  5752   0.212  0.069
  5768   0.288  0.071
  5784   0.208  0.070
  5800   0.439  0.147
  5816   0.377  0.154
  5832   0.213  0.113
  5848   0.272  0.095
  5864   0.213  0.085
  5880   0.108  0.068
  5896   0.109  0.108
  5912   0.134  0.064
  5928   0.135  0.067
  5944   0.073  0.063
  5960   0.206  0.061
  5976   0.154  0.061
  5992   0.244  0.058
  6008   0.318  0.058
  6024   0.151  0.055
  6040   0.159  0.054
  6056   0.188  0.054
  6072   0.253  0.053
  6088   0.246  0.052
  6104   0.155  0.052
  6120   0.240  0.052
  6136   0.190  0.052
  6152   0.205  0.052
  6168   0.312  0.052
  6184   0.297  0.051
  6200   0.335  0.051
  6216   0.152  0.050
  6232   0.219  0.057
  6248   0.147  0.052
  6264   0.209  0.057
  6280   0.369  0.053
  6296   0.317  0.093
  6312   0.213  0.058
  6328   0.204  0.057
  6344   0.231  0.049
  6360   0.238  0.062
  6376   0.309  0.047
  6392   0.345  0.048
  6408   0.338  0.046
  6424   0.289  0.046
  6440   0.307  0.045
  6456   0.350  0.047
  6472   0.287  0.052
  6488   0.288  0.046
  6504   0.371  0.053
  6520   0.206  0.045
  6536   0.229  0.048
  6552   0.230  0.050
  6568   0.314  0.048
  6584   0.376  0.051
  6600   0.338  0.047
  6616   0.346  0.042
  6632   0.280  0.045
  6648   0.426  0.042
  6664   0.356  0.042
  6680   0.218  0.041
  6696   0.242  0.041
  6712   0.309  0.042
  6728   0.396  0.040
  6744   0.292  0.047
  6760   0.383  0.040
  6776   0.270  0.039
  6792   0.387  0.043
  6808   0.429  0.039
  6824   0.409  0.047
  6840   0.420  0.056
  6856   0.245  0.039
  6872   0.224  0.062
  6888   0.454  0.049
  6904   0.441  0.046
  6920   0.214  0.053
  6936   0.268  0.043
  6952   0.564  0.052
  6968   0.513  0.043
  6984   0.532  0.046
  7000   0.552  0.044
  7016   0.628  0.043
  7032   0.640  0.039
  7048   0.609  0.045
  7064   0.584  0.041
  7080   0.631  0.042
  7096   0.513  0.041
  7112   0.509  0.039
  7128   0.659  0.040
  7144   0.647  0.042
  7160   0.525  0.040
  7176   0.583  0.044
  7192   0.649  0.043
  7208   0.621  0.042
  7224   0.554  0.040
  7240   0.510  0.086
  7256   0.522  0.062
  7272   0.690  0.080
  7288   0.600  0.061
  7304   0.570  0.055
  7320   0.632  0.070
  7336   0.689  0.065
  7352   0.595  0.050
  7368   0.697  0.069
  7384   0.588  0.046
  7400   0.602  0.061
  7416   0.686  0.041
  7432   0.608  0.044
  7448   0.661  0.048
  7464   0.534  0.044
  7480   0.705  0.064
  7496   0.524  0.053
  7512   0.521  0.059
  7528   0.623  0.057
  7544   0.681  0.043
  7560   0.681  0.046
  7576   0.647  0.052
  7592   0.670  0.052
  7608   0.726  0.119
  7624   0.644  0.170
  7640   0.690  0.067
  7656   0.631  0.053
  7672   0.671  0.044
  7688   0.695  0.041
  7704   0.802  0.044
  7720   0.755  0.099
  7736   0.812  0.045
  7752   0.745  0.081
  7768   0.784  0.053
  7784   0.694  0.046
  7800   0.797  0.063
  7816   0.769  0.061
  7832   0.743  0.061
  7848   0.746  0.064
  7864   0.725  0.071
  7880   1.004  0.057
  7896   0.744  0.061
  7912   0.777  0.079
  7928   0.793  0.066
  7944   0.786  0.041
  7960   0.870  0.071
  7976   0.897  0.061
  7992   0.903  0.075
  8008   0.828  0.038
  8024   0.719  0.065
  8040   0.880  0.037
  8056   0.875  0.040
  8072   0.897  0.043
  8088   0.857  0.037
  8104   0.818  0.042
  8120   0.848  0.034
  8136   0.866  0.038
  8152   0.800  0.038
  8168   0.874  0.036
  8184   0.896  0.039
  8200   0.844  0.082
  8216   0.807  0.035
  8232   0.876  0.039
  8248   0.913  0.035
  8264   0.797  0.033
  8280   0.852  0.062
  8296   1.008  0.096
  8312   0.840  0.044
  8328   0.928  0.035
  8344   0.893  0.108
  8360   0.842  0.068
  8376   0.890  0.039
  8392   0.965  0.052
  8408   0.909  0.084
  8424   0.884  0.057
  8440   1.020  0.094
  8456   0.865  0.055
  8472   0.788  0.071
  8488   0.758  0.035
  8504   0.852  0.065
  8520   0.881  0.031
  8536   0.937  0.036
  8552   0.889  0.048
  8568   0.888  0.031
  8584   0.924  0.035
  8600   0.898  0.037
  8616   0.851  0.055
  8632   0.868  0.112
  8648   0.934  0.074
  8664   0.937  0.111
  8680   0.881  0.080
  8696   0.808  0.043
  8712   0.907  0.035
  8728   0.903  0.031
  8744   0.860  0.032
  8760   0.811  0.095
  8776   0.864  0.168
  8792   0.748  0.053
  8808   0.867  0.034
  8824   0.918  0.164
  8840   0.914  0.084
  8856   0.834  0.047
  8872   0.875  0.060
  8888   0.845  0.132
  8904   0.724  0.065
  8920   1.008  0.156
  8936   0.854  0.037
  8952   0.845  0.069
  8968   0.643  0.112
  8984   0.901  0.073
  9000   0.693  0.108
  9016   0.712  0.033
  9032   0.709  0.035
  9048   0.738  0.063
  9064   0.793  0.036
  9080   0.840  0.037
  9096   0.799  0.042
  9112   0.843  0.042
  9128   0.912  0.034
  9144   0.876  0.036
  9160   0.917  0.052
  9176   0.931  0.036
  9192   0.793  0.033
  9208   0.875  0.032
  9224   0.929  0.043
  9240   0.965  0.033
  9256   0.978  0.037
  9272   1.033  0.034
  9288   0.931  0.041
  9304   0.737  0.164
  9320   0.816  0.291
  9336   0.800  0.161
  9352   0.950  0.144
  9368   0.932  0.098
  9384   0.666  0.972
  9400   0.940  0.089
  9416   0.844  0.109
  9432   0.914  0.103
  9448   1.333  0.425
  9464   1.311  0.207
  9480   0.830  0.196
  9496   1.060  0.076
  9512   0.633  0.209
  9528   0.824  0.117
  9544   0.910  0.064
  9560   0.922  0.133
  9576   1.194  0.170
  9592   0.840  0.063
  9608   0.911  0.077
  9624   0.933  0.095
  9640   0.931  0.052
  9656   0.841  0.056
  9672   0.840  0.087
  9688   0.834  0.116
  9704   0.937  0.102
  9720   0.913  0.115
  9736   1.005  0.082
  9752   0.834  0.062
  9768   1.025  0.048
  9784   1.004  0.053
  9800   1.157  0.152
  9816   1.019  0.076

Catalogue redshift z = 0.75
